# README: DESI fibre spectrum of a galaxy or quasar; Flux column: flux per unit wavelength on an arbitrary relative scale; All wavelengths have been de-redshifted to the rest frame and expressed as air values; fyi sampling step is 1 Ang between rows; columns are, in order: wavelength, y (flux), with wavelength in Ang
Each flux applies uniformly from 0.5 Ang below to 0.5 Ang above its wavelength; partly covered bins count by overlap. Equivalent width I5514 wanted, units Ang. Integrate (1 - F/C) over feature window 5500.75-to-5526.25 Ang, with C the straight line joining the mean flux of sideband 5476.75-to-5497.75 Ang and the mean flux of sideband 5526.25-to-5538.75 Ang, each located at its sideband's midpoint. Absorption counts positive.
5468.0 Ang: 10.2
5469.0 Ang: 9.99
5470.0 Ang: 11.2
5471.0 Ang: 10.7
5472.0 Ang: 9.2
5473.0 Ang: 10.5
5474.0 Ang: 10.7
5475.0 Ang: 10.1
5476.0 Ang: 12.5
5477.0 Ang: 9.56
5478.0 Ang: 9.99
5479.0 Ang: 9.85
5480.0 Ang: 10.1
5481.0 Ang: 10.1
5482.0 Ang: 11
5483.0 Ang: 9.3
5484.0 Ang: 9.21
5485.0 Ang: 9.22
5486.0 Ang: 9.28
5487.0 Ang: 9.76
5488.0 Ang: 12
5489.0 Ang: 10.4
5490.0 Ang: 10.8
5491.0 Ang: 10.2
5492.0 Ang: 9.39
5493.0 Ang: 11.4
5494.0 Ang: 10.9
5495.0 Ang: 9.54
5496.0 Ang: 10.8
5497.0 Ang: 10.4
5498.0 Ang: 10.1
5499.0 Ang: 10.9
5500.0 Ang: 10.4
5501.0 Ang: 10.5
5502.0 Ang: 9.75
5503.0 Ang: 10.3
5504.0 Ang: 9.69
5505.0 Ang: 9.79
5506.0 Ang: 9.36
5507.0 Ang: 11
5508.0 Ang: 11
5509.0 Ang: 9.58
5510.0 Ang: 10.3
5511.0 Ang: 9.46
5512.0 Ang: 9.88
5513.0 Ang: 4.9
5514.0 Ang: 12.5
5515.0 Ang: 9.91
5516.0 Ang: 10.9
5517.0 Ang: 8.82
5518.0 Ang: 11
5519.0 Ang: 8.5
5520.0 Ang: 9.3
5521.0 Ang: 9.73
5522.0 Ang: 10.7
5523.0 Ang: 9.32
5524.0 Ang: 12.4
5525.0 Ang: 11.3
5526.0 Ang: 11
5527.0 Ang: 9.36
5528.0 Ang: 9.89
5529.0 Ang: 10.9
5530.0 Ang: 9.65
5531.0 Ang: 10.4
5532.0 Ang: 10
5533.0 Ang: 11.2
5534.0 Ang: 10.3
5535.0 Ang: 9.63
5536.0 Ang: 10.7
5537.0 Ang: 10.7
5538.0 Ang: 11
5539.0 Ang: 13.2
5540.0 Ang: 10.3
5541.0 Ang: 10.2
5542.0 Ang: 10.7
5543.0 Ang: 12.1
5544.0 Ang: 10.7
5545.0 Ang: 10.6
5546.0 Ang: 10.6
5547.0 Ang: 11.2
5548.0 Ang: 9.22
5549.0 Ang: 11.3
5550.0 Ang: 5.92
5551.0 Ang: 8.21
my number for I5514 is 0.7 Ang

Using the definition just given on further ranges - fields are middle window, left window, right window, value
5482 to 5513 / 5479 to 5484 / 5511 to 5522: -0.84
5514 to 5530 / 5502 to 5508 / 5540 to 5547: 0.23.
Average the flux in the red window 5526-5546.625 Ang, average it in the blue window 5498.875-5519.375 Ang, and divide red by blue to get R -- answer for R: 1.07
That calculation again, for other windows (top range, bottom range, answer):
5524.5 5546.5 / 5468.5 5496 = 1.04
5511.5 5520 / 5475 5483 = 0.92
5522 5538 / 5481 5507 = 1.03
